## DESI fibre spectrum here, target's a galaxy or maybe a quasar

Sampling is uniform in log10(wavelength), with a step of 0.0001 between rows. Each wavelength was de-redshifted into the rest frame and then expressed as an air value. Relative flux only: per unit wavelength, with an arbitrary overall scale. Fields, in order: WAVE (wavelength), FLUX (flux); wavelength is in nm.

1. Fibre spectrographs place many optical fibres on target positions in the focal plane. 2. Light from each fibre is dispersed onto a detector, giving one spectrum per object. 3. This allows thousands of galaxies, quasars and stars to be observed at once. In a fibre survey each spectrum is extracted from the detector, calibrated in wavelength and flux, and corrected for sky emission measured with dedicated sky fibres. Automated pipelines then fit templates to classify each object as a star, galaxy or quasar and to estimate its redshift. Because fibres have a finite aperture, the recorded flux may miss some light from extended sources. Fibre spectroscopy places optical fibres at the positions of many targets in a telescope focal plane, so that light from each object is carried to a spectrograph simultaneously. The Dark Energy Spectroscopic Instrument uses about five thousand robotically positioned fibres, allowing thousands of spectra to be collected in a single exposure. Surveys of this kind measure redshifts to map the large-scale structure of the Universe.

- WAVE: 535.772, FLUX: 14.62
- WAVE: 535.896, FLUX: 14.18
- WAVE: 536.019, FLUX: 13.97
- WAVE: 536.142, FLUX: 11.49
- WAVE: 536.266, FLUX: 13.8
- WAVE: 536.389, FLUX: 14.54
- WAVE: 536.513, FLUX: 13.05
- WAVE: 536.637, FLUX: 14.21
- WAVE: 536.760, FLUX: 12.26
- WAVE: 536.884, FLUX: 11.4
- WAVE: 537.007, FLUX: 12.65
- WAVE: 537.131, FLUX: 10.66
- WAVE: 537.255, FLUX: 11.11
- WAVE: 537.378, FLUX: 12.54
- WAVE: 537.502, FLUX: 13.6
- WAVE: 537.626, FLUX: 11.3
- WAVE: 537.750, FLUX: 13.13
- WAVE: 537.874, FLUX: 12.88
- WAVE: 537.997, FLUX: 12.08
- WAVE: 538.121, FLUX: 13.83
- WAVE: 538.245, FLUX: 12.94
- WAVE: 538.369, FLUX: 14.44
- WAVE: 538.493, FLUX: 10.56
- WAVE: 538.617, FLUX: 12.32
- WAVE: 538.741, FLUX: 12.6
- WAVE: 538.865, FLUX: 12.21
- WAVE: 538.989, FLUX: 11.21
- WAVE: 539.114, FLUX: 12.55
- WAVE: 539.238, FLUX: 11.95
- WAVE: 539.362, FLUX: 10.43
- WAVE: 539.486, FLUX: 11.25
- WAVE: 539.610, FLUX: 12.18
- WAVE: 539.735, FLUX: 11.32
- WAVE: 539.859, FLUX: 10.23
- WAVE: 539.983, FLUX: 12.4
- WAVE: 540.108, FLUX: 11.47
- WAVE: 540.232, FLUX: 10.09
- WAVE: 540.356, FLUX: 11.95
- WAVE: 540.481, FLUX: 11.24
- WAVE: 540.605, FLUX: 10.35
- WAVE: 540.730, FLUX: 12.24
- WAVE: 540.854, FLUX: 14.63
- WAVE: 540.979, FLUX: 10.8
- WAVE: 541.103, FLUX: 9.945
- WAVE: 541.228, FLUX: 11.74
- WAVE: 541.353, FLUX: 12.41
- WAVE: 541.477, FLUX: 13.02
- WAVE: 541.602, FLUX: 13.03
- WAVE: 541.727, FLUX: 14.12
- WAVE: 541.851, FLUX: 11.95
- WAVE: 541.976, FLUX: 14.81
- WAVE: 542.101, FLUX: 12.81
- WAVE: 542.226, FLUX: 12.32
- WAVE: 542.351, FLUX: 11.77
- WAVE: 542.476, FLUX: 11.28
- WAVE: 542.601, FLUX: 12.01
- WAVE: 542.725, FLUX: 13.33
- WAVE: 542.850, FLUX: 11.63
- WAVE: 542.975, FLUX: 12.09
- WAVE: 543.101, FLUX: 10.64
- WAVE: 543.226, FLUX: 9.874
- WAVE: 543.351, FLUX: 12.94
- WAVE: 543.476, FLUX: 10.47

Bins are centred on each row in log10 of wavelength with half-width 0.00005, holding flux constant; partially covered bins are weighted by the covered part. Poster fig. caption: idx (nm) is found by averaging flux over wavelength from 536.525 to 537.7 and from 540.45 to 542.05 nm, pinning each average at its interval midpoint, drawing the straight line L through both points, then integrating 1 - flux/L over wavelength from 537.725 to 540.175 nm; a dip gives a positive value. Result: 0.04 nm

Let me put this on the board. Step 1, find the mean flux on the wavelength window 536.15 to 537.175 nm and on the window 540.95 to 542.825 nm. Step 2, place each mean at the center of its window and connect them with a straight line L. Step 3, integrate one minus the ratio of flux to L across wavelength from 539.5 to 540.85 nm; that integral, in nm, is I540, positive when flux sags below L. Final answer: 0.110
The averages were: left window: 12.8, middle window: 11.5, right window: 12.4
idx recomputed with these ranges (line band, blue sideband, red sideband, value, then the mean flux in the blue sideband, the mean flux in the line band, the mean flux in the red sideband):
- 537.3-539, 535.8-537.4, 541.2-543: 0.02 nm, 12.8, 12.6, 12.6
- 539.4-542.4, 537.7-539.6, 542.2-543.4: 0.00 nm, 12.3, 12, 11.8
